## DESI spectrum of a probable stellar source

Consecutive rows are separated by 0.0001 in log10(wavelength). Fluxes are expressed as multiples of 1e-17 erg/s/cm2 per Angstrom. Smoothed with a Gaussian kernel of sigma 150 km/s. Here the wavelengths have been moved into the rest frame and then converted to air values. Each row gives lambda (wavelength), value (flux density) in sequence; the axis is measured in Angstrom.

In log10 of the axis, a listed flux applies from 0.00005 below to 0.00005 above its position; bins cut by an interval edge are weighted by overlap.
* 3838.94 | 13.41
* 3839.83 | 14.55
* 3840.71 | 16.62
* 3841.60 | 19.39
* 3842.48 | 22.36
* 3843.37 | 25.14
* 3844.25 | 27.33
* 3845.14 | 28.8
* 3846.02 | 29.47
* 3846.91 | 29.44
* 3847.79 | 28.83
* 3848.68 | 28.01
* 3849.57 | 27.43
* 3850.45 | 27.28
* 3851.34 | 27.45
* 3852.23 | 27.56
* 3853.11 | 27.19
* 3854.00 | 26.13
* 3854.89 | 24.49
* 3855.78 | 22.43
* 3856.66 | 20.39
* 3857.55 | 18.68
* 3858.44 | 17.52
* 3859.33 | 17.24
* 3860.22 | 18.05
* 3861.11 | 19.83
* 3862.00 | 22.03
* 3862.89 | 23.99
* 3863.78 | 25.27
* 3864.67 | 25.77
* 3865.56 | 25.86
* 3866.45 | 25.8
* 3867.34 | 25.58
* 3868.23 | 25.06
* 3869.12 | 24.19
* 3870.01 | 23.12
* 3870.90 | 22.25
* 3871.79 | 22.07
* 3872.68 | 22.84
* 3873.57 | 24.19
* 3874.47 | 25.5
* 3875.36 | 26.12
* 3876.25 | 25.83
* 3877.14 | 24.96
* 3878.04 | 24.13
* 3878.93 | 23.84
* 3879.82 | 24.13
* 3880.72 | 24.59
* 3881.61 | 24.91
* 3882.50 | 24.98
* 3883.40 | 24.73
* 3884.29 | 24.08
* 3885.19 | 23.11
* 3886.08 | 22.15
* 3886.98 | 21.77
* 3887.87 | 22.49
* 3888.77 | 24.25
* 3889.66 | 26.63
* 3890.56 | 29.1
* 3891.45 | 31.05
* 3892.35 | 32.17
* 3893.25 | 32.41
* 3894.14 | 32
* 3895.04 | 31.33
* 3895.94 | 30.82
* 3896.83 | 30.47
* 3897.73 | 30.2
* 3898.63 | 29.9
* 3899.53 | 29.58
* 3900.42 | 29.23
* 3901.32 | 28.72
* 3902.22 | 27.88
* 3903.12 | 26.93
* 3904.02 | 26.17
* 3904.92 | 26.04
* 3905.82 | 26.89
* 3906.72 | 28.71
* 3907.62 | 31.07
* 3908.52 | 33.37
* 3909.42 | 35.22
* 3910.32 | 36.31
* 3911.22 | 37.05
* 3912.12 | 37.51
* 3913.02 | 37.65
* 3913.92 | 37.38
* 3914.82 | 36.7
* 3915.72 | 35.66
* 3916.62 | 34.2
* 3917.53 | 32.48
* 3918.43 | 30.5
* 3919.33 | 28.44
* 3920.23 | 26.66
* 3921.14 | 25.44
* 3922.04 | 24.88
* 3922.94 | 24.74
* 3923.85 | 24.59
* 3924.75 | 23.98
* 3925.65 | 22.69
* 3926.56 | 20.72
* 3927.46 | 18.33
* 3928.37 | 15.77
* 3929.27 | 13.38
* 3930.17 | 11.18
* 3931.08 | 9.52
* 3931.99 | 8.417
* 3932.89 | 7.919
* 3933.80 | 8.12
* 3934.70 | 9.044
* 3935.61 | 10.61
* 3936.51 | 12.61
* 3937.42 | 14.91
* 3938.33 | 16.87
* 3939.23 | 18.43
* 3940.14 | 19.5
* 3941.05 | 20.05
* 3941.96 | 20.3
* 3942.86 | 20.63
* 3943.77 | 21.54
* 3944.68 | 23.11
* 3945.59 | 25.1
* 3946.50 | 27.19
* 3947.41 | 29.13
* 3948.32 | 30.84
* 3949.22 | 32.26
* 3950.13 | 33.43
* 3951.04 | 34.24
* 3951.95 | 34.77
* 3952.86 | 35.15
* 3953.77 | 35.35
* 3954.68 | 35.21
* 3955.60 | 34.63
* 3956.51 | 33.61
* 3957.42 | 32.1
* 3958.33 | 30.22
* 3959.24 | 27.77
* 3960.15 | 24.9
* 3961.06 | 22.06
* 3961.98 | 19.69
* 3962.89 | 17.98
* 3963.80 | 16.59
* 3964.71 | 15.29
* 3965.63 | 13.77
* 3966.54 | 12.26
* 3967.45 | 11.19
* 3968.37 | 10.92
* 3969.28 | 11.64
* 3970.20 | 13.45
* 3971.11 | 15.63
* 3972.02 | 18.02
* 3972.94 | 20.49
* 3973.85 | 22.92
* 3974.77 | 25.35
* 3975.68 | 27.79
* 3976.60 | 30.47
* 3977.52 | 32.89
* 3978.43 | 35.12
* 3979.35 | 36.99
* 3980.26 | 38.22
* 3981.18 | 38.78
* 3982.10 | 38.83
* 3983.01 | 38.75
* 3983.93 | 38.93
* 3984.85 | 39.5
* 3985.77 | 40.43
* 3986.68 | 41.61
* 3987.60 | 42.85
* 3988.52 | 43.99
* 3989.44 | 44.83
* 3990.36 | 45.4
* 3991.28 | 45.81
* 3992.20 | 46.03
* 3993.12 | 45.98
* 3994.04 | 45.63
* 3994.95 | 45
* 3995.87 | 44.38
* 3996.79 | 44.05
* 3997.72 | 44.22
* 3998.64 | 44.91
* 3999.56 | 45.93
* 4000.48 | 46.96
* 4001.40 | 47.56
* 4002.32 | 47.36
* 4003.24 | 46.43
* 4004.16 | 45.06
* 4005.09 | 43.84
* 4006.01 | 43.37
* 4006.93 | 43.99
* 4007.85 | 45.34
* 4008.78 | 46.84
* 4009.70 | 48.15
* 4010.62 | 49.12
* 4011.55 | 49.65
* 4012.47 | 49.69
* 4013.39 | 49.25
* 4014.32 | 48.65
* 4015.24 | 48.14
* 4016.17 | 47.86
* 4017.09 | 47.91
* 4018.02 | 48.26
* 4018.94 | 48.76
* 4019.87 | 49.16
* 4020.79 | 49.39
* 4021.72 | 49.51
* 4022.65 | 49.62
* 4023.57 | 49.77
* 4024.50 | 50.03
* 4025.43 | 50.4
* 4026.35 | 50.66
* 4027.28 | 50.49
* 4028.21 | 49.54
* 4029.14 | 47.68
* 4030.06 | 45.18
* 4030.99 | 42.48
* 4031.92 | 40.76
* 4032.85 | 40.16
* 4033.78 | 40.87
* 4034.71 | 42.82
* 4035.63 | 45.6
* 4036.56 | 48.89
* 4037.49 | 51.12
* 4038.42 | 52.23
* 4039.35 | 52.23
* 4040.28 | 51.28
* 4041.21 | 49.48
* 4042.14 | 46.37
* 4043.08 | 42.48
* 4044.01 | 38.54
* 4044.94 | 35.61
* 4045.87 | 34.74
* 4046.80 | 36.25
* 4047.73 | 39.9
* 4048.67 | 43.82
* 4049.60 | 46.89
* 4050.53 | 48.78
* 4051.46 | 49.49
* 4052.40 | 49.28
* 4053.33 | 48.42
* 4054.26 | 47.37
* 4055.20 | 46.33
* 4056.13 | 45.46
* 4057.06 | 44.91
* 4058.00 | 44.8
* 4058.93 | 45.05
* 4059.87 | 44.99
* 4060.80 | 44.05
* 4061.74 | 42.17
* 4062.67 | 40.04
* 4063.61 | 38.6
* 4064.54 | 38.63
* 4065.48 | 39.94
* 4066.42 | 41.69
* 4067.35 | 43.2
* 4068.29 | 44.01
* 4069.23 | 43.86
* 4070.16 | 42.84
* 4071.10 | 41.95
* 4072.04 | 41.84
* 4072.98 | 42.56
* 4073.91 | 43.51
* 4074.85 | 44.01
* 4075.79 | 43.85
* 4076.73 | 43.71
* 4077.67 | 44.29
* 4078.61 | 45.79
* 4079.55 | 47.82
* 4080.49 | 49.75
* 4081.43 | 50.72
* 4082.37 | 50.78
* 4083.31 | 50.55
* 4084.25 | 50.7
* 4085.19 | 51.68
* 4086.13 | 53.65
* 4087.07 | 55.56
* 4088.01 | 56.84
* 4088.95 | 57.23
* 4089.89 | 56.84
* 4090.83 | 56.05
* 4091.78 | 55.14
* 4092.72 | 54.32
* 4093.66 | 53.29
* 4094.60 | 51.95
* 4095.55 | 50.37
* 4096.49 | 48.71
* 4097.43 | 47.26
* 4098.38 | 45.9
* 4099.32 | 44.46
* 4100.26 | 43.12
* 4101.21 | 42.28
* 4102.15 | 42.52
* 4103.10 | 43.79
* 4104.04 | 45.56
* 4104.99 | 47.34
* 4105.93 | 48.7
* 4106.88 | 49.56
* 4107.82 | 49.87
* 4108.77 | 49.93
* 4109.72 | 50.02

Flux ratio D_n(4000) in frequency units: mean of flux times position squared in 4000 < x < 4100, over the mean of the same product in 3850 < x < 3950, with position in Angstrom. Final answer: 2.0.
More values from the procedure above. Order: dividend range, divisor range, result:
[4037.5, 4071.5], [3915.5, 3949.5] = 2.25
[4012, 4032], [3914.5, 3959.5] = 2.11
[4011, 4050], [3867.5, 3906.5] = 1.89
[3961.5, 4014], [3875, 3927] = 1.33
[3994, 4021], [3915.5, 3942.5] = 2.50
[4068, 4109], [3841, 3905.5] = 2.11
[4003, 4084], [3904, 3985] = 1.90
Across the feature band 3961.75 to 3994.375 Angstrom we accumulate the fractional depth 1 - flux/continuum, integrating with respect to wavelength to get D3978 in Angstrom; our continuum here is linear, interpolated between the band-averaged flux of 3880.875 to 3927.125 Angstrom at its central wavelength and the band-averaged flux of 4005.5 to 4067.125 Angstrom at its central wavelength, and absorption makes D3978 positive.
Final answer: 7.3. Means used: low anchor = 28.9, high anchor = 45.9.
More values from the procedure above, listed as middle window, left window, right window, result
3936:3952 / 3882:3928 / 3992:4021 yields 5.4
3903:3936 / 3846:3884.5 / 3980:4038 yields 7.2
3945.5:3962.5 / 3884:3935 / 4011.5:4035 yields 2.0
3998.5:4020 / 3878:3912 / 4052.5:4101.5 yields -3.8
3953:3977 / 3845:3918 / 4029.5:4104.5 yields 8.9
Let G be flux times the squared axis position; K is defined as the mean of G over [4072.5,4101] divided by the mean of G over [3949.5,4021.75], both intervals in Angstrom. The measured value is 1.42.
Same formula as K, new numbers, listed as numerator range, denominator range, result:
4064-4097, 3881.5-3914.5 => 1.80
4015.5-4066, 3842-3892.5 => 2.02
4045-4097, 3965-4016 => 1.28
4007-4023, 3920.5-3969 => 2.33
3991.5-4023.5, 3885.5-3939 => 1.93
